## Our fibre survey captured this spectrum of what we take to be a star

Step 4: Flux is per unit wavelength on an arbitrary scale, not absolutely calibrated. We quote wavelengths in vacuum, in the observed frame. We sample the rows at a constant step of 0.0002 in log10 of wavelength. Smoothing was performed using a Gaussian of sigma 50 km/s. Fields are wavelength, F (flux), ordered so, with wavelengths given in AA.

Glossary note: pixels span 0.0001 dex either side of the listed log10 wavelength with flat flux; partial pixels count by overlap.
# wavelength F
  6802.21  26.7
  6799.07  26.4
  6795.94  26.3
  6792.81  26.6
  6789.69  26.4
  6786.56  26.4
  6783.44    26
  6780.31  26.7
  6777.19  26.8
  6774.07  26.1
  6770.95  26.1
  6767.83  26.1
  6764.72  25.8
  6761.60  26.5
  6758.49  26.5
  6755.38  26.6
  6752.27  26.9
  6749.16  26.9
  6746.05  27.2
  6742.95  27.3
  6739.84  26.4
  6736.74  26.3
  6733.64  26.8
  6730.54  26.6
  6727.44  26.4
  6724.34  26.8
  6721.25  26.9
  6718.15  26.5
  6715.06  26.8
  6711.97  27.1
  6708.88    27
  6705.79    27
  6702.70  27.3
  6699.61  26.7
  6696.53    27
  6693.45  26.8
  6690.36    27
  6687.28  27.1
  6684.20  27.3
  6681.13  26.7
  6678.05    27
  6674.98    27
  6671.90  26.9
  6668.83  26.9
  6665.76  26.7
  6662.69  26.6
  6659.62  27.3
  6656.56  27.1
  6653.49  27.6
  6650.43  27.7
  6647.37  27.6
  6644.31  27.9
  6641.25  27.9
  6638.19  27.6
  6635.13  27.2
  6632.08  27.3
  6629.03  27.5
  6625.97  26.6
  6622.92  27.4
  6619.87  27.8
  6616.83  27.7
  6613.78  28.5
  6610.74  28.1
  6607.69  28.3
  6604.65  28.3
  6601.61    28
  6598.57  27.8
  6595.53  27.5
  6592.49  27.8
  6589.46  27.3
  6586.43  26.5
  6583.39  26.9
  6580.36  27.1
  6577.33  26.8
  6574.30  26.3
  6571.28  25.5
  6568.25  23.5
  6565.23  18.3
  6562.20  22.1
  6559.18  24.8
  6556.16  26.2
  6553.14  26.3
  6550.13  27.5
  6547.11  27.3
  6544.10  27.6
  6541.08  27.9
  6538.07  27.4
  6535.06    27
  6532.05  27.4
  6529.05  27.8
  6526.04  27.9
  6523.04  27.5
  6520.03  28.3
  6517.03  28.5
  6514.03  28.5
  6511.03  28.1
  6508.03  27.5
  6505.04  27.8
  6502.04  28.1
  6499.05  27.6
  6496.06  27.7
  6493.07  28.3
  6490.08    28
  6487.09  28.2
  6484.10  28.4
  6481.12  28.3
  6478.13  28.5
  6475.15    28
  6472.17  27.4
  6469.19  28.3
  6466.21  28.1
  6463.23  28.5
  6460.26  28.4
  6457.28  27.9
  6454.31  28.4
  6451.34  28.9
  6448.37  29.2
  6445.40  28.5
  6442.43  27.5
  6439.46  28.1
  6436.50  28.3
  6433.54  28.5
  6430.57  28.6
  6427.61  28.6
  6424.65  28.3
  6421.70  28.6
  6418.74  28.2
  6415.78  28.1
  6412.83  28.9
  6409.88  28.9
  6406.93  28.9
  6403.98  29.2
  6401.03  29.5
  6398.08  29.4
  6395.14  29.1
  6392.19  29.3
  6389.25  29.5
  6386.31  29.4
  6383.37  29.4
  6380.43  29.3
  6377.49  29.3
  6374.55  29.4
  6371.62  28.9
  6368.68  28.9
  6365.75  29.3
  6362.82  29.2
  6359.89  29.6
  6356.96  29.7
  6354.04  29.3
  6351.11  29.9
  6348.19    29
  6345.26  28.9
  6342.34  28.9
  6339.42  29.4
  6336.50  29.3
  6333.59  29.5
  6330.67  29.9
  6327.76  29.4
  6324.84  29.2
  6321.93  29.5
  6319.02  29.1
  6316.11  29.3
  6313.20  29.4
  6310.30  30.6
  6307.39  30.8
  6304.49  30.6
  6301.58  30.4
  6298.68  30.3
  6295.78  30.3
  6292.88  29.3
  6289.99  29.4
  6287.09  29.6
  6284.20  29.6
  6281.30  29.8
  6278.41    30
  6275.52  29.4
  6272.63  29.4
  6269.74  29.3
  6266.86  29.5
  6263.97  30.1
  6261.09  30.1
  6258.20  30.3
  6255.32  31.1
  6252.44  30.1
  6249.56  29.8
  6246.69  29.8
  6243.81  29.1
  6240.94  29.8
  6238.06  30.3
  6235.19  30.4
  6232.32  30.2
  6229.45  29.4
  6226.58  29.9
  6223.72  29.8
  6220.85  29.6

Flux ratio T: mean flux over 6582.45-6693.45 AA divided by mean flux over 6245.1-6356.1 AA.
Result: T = 0.9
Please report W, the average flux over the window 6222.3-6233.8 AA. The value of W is 29.8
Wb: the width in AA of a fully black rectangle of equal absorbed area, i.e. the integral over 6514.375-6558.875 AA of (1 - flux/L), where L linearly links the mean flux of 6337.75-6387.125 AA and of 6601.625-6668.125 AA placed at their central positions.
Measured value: 1.2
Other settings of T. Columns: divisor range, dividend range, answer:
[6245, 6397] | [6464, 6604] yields 0.92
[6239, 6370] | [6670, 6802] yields 0.90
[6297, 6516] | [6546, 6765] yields 0.93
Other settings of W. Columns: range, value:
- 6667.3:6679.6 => 26.9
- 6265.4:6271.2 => 29.4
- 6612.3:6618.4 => 28.1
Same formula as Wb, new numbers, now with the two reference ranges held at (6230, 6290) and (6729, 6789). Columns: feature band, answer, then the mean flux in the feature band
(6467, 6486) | 0.18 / 28.1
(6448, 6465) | 0.03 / 28.5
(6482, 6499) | 0.14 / 28.1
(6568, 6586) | 0.98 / 26.2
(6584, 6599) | 0.18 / 27.3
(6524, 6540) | 0.30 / 27.5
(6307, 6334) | -0.16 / 29.6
